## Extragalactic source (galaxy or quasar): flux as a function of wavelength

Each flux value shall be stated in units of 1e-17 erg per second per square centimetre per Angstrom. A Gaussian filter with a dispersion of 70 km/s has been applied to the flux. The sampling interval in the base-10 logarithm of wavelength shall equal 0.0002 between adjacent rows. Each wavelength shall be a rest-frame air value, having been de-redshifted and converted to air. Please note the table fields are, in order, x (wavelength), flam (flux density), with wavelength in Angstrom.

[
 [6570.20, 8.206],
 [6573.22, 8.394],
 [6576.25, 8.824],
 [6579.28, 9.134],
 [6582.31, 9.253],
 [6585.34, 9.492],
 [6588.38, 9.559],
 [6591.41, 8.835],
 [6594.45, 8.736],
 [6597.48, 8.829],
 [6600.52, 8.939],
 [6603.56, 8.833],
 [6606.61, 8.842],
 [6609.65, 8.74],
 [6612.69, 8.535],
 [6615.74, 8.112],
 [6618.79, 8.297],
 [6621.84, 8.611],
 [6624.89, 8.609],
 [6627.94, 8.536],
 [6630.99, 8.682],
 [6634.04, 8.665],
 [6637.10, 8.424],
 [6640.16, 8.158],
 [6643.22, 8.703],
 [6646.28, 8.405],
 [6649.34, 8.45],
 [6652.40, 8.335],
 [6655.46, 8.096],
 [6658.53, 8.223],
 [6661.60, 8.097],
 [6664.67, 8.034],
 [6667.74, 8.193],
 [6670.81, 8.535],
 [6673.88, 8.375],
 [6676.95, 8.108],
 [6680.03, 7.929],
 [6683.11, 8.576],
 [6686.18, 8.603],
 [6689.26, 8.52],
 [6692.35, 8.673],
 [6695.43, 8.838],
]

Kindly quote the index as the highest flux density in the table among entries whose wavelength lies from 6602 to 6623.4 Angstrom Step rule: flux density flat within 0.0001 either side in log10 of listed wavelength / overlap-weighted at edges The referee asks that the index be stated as 8.842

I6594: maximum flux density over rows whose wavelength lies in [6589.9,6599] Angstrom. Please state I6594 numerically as 8.835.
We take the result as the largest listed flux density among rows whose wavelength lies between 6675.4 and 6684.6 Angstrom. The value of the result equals 8.576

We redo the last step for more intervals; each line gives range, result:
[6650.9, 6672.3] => 8.535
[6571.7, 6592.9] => 9.559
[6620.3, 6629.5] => 8.611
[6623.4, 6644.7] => 8.703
